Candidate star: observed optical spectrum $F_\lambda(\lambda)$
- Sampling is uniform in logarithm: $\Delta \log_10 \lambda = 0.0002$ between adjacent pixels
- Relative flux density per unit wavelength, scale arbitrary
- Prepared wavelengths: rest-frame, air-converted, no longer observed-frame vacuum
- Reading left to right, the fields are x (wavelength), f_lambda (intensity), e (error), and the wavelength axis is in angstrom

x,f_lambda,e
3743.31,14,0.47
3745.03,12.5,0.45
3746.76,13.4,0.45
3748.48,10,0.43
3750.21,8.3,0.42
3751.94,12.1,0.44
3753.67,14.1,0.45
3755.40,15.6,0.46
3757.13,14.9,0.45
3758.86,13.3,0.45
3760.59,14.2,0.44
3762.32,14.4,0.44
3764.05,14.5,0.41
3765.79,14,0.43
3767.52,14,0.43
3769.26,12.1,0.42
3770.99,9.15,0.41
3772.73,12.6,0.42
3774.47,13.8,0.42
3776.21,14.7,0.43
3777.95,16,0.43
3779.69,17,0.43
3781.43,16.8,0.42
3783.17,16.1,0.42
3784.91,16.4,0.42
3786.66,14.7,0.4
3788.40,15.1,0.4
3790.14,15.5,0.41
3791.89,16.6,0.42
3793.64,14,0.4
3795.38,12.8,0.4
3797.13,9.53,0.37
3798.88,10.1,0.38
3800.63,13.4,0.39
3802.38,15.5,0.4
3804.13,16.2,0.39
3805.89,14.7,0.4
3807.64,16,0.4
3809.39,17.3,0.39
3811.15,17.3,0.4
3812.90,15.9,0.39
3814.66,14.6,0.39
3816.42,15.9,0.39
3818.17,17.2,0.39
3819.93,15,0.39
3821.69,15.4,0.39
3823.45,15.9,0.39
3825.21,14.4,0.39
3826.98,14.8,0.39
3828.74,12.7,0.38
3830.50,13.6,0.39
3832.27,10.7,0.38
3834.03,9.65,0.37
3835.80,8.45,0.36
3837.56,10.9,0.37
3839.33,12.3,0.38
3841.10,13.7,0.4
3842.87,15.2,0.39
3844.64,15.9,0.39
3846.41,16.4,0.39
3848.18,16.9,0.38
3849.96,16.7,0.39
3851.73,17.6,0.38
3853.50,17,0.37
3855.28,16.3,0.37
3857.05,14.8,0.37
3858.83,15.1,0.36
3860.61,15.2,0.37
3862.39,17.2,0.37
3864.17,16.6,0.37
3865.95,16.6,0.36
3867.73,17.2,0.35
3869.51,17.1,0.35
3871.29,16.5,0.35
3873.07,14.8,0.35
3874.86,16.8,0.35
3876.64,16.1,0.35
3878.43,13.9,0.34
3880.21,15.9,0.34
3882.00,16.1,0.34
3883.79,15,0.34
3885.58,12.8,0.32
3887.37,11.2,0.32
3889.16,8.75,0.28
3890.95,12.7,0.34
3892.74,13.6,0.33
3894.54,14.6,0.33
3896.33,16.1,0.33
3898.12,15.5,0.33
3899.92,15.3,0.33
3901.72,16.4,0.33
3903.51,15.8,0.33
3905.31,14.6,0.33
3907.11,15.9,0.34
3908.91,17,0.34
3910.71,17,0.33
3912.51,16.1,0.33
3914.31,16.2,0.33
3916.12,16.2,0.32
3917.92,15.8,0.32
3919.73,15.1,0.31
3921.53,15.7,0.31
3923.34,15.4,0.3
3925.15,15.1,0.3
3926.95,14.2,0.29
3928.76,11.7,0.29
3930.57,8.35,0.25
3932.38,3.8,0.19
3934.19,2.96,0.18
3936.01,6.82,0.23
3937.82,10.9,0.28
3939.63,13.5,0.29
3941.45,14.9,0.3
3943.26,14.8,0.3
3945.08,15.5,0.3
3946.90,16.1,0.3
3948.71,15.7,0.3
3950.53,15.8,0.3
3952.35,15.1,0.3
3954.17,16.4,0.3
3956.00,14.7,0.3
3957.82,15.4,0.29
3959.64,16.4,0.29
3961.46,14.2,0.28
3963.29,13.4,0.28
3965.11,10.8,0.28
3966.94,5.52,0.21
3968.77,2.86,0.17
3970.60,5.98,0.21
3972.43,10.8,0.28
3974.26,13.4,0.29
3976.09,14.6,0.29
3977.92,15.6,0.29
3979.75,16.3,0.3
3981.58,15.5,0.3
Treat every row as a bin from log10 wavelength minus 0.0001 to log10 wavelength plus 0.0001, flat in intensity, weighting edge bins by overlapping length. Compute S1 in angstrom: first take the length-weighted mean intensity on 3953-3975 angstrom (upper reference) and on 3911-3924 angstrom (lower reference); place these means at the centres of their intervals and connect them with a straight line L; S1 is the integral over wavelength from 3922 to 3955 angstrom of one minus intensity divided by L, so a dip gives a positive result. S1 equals 2.7 angstrom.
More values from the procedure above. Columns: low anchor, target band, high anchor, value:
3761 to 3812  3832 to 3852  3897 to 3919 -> 2.0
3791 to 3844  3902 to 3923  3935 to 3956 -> -2.8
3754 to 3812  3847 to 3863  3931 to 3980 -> -3.3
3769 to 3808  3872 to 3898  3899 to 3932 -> 1.0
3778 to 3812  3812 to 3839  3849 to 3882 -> 3.2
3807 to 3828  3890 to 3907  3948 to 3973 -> -1.4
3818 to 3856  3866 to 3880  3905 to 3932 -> -1.5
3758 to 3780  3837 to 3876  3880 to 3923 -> -3.4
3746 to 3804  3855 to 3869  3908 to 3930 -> -1.3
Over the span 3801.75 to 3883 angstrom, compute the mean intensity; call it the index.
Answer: 15.2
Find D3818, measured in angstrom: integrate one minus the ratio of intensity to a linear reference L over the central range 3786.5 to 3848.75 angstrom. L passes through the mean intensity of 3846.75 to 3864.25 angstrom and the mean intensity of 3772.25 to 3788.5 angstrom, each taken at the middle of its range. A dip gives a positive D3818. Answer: 6.2 angstrom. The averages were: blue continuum 15.4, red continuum 16.3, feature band 14.3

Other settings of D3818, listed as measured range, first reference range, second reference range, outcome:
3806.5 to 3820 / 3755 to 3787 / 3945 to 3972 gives -2.1 angstrom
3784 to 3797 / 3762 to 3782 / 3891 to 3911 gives -0.4 angstrom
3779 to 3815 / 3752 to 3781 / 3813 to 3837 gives -3.0 angstrom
